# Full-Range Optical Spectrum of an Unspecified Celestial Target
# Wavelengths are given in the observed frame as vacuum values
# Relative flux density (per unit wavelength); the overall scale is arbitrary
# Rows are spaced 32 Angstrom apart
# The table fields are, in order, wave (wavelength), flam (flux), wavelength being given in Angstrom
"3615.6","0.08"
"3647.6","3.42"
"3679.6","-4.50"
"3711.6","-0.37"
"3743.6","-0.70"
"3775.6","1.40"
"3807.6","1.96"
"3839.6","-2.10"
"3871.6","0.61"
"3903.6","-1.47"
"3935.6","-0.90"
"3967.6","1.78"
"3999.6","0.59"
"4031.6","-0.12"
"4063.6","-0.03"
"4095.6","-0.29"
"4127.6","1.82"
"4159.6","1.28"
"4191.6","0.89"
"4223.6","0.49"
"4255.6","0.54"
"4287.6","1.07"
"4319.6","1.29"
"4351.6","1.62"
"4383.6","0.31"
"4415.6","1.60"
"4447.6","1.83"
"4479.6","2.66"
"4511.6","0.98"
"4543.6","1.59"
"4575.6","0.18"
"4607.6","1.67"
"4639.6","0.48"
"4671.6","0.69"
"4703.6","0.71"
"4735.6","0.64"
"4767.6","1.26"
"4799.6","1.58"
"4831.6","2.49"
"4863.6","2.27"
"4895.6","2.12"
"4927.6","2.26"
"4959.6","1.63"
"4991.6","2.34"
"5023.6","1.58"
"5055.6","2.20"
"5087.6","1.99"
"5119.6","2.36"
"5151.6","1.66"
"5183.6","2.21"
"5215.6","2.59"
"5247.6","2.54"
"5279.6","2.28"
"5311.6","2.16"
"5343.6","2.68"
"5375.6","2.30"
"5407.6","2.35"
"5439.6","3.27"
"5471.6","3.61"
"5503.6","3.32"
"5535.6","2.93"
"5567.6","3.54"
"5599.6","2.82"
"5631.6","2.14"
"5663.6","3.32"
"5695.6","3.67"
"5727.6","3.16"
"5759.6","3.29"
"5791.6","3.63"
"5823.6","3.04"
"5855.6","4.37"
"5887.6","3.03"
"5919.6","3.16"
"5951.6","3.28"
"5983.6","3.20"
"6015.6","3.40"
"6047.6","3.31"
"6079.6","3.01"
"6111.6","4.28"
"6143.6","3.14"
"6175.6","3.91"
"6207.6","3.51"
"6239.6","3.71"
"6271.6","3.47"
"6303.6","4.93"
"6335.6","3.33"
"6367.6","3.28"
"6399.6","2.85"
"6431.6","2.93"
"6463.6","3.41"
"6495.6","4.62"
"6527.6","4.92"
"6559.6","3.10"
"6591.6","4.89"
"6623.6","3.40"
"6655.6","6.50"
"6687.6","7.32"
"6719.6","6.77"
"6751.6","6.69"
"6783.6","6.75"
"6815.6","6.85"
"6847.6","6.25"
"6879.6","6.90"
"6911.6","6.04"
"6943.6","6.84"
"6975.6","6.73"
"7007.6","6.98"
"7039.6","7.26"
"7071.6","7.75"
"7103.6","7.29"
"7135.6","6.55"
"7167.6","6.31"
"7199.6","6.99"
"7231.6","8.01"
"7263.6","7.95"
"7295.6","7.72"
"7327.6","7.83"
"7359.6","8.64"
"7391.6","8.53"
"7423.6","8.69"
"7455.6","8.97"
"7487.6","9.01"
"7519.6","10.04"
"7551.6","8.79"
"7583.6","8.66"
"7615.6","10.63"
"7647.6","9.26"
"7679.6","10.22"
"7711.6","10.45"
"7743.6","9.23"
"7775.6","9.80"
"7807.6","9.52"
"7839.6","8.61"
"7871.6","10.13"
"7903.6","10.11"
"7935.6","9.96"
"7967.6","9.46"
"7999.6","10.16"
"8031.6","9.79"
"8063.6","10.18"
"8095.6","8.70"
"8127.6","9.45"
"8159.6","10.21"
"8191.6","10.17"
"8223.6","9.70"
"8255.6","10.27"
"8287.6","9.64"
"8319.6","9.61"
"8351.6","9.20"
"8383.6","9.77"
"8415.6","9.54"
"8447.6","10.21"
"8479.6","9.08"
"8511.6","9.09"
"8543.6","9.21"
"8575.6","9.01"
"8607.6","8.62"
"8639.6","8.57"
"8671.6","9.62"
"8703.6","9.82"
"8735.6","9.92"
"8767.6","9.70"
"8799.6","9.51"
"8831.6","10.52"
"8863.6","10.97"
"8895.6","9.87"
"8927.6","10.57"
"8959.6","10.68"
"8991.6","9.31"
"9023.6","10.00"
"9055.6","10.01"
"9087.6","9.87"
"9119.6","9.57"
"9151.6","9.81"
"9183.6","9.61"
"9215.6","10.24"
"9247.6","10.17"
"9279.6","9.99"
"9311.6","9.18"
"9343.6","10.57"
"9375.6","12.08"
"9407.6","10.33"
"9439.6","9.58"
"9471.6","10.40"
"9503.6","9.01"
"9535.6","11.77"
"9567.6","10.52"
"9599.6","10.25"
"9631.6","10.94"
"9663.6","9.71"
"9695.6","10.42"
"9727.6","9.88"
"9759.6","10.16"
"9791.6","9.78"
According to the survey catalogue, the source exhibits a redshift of 0.667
